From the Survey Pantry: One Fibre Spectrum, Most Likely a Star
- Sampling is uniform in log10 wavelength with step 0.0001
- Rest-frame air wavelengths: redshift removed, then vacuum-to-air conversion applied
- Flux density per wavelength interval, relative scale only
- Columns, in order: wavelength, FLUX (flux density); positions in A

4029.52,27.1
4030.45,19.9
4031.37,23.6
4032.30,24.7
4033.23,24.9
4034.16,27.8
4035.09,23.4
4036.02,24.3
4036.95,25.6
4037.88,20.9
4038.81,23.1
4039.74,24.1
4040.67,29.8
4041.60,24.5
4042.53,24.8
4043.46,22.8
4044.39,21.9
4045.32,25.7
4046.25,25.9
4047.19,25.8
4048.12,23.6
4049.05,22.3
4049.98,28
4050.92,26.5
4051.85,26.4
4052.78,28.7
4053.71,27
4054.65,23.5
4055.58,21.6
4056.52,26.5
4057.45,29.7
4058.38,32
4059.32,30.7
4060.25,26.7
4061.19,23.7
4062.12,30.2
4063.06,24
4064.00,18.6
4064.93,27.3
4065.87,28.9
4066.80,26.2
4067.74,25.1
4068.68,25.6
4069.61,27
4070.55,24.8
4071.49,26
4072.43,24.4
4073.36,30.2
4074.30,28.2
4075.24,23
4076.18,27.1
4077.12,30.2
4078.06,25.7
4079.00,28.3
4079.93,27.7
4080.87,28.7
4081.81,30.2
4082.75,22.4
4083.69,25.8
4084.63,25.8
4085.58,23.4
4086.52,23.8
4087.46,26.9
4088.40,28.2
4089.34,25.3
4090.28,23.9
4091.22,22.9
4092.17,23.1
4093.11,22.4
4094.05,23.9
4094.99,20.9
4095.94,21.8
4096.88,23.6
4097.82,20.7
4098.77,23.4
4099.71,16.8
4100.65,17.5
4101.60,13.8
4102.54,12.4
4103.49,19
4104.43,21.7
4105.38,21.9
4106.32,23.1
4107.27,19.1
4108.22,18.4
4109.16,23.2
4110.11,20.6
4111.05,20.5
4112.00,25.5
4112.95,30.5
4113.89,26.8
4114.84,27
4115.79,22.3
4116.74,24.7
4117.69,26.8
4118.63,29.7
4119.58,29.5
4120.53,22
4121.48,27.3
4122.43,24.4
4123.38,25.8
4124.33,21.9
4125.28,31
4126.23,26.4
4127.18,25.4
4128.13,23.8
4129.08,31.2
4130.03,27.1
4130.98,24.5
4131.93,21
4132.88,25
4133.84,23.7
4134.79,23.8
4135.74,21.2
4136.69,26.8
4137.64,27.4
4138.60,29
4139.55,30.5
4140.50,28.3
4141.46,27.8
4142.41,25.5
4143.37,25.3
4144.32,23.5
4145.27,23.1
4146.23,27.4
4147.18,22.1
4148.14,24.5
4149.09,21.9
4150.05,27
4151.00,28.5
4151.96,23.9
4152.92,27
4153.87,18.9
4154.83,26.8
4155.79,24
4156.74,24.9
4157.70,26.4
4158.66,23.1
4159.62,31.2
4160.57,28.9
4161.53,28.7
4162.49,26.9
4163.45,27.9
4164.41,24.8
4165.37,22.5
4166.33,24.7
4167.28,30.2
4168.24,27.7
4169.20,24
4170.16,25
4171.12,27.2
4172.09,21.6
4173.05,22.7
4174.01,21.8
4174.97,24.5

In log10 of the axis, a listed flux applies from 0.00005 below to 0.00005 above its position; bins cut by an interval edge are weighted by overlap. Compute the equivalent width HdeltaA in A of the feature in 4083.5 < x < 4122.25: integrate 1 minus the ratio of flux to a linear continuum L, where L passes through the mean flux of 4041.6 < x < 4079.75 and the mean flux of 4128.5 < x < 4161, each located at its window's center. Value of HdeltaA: 4.2 A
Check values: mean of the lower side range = 26.1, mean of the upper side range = 25.6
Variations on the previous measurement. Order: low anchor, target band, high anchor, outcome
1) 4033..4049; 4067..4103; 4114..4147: 1.3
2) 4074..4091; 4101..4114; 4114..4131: 2.6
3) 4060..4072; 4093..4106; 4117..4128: 3.0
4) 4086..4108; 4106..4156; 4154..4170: -2.5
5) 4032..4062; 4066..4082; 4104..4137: -1.1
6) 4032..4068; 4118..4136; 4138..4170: 0.2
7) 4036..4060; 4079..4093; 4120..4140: 0.0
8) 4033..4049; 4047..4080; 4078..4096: -2.1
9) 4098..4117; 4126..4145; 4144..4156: -1.9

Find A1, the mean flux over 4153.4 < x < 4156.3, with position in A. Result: 23.3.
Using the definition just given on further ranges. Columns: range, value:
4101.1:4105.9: 17.8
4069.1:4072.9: 25.6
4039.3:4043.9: 25.2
